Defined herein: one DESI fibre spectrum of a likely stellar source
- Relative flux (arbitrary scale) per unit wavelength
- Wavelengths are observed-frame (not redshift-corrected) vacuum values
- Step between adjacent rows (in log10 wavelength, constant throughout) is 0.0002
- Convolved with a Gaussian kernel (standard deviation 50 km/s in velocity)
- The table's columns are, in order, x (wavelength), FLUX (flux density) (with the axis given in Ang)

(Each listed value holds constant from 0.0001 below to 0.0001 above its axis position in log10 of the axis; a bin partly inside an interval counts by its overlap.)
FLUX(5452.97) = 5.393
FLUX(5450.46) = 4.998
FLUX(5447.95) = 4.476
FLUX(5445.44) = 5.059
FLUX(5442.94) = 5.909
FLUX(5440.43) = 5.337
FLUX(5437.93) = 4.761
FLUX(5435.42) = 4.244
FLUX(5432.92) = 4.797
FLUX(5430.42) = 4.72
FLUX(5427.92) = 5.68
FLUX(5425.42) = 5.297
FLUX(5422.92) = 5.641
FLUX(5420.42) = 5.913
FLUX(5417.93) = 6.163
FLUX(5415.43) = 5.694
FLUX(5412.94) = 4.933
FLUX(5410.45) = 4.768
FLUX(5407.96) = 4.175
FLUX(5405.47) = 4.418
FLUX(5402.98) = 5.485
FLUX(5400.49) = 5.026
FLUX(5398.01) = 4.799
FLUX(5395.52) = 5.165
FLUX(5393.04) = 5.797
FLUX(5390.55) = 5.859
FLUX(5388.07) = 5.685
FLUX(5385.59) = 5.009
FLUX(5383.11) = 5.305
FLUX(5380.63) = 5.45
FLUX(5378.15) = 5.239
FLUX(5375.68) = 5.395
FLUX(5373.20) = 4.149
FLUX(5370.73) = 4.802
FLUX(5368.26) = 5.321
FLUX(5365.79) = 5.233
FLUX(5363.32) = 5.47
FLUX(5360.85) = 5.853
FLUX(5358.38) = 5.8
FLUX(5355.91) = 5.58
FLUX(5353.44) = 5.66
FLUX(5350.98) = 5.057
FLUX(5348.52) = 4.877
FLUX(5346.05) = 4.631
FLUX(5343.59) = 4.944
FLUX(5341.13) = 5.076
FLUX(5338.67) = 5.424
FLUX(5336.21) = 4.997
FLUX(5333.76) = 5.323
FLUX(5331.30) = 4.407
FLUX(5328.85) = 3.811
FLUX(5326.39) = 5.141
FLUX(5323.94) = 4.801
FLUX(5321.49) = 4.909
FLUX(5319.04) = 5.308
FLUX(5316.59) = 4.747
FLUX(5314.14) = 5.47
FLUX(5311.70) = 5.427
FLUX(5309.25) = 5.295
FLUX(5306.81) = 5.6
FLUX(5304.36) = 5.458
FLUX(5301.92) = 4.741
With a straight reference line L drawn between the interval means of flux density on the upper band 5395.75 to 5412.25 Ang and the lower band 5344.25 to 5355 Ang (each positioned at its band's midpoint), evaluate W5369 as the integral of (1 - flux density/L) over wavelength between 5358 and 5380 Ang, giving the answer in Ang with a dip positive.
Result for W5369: -1.2 Ang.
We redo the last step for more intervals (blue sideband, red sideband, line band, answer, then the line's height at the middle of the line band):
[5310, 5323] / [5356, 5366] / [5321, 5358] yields 2.8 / 5.4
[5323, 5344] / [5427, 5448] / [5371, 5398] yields -1.7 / 4.95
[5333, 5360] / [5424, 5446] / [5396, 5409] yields 0.8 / 5.14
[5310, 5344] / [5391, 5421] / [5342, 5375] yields -0.7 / 5.07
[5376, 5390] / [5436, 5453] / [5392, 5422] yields 0.3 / 5.26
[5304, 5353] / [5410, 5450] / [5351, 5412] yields -1.1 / 5.13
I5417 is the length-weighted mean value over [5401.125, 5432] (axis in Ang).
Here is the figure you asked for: 5.23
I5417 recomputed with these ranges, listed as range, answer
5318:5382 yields 5.1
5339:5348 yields 4.93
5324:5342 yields 4.87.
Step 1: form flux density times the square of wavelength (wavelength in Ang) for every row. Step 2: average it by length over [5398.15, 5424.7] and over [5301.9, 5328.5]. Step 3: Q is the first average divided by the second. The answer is 1.05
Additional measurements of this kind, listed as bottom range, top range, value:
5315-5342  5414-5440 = 1.12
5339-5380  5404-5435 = 1.01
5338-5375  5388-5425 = 1.04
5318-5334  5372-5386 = 1.09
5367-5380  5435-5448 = 1.04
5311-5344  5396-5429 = 1.08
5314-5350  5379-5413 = 1.07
